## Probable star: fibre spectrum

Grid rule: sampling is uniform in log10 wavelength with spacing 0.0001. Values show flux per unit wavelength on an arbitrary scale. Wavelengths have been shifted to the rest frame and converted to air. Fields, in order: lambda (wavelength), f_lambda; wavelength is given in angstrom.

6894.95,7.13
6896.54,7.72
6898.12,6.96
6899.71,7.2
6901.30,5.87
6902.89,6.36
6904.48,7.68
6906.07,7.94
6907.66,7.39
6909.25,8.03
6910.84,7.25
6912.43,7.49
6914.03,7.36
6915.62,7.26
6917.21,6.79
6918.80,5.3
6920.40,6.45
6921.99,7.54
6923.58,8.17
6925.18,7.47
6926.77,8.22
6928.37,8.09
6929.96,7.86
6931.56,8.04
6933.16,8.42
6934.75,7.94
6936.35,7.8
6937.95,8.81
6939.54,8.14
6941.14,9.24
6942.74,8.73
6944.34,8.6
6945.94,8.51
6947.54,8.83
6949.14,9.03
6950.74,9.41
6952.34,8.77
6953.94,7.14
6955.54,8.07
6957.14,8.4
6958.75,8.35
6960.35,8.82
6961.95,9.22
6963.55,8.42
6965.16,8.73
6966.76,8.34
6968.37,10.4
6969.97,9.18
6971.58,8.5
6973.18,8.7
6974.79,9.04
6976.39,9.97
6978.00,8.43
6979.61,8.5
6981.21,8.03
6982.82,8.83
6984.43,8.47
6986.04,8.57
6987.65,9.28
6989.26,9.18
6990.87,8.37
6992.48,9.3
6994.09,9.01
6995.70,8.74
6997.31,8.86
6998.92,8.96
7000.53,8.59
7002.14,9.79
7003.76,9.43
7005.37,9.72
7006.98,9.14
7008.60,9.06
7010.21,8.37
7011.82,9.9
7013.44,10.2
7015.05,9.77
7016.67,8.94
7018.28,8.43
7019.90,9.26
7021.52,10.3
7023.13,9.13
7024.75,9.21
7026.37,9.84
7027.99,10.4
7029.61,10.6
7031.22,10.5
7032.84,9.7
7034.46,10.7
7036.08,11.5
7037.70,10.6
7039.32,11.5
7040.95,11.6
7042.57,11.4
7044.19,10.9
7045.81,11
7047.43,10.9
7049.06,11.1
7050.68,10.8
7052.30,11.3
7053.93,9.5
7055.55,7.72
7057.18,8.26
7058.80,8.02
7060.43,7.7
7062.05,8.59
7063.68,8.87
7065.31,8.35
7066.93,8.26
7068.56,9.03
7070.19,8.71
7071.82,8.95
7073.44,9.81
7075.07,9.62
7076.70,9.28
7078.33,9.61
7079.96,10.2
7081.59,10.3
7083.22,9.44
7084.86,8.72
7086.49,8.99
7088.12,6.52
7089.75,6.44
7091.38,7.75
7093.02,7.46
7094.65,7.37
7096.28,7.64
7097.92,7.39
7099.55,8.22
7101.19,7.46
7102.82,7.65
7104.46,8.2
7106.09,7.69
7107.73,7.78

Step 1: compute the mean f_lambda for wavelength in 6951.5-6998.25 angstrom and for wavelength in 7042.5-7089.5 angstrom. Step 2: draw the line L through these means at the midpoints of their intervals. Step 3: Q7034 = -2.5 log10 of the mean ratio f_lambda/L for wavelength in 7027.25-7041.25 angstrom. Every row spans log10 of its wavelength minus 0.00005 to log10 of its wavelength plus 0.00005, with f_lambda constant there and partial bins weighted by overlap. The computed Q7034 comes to -0.18 mag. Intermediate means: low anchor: 8.75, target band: 10.8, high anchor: 9.31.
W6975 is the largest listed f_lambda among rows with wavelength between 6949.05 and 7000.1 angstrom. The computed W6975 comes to 10.4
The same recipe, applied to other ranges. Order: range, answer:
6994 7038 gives 11.5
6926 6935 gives 8.42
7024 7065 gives 11.6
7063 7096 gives 10.3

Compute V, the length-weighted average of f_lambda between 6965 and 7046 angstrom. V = 9.5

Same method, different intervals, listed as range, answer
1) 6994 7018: 9.22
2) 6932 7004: 8.74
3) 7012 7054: 10.4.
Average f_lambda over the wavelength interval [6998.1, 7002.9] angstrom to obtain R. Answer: 9.12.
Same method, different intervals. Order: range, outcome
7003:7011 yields 9.15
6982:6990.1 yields 8.85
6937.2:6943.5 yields 8.74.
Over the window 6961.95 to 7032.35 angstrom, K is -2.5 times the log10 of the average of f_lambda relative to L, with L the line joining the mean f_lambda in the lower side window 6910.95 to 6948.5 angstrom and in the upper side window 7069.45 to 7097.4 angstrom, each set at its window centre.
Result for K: -0.12 mag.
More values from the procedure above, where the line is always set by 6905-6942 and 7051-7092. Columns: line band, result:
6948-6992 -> -0.09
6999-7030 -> -0.13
